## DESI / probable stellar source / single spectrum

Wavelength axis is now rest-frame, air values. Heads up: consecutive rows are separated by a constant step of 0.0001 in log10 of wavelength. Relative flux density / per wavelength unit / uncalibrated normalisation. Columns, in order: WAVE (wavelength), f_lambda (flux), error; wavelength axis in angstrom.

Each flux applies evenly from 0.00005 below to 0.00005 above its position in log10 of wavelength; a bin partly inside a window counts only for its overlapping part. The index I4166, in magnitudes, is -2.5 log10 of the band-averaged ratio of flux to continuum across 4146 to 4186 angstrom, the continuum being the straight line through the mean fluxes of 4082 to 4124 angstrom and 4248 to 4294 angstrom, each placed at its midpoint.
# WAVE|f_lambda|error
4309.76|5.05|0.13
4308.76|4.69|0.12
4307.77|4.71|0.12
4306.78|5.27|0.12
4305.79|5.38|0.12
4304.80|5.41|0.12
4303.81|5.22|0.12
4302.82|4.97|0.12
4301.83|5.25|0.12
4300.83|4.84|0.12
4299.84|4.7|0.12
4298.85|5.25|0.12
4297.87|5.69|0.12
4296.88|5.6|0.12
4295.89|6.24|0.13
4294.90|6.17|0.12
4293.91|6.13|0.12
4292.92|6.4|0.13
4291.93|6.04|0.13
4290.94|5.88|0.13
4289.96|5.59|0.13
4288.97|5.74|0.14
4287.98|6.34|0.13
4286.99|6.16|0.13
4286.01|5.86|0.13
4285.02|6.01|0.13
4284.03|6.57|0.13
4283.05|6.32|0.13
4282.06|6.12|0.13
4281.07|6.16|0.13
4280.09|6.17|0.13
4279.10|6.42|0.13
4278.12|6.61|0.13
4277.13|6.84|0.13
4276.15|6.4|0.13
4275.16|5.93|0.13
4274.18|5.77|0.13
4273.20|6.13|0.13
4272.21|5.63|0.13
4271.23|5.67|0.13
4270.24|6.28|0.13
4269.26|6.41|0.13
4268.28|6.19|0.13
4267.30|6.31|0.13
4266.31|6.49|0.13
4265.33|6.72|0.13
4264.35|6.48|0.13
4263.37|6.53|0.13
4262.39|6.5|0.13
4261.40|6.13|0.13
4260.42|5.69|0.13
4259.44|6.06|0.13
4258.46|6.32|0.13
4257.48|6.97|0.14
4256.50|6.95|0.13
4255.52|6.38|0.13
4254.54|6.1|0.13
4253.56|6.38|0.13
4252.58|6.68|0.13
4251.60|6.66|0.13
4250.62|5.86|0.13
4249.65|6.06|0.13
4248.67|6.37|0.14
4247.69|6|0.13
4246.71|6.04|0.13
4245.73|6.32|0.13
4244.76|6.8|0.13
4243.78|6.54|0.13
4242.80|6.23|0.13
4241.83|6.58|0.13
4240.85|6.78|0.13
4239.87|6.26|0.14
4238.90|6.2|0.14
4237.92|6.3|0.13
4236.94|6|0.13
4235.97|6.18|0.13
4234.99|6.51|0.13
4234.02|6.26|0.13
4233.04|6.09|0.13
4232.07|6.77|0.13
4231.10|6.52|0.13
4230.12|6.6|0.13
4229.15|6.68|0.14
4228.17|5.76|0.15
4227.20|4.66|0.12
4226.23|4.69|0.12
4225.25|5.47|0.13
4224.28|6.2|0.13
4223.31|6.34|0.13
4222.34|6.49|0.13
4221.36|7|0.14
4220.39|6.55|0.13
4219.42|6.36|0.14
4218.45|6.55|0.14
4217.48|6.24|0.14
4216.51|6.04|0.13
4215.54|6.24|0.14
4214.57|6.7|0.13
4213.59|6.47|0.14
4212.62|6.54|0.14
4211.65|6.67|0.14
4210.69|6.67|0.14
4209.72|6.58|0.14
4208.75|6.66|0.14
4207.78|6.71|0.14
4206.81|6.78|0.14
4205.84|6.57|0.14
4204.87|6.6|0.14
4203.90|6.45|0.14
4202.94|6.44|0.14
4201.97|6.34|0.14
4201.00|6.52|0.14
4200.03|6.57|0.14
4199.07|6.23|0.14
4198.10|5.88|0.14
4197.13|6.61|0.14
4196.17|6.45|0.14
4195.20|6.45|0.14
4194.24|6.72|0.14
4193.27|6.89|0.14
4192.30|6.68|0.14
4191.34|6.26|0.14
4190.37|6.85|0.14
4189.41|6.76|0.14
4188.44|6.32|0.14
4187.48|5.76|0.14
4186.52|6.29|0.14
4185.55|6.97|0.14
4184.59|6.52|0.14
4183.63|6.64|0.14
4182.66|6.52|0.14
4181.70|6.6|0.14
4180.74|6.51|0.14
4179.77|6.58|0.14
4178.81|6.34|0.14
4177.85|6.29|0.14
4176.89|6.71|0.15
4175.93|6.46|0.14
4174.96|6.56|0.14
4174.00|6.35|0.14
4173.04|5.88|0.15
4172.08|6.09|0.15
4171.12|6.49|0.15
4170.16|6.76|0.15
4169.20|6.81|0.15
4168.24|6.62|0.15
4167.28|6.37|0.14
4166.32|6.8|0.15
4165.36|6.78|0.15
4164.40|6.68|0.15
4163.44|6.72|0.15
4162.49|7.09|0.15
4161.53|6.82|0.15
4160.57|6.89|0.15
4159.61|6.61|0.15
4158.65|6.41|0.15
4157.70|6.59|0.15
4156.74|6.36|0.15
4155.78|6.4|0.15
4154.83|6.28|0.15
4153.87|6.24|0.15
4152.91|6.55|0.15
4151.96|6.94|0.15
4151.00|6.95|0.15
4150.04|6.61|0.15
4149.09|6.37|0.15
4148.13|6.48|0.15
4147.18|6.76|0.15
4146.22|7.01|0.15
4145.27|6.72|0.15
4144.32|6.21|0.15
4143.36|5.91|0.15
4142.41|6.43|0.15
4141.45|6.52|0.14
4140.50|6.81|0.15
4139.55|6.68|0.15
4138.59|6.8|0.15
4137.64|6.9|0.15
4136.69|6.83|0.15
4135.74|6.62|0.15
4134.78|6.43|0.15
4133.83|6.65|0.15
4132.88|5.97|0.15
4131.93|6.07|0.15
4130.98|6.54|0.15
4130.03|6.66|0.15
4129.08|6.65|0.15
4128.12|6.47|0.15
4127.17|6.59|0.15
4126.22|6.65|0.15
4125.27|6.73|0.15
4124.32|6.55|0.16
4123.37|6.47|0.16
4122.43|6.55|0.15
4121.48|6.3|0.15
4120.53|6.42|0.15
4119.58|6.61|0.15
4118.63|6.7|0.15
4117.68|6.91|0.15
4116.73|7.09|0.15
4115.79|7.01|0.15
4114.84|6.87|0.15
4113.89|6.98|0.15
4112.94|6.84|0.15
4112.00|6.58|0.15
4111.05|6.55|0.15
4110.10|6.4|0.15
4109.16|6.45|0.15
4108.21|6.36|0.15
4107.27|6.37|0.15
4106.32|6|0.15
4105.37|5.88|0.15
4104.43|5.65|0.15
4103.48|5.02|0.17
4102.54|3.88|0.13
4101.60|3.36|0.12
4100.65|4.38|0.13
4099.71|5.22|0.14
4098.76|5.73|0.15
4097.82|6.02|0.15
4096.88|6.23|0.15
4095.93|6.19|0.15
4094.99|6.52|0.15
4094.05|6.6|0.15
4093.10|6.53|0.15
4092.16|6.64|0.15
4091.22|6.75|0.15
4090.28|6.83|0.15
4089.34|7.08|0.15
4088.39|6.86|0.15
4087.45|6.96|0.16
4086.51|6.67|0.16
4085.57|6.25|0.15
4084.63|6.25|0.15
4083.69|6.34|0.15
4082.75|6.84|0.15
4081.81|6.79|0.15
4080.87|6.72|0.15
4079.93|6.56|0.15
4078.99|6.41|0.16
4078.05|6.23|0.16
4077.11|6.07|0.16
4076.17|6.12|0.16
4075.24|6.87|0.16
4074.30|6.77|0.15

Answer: -0.05 mag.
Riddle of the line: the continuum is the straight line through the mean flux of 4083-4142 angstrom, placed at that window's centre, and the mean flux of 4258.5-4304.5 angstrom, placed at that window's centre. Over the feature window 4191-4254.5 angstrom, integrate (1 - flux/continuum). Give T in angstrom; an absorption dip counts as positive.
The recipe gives -2.4 angstrom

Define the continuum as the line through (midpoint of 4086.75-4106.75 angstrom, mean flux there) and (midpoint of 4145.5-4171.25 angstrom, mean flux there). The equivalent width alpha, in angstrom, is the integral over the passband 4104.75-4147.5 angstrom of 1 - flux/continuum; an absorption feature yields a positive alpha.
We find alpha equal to -2.0 angstrom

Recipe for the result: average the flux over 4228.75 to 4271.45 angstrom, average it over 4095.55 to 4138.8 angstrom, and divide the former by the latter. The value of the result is 1.02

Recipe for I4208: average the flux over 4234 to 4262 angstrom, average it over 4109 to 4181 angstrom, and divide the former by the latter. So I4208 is 0.96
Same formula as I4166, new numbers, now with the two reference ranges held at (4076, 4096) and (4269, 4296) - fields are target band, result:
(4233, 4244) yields -0.02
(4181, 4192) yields -0.03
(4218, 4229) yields 0.04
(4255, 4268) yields -0.04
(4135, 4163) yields -0.03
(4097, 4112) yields 0.17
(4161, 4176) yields -0.03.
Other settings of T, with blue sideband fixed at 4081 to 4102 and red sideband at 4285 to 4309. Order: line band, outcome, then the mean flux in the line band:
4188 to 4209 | -2.3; 6.53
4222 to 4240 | -0.9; 6.1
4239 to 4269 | -3.4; 6.38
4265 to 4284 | -2.0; 6.24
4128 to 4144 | -1.1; 6.52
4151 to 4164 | -1.3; 6.62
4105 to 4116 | -0.6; 6.51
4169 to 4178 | -0.7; 6.43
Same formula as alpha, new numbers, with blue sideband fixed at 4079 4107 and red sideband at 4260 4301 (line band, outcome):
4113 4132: -1.7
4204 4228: -0.9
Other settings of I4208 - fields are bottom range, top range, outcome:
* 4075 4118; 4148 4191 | 1.04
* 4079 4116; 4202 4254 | 1.02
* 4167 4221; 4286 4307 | 0.87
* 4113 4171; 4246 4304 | 0.92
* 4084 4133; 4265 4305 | 0.95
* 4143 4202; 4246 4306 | 0.93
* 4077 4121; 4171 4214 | 1.03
